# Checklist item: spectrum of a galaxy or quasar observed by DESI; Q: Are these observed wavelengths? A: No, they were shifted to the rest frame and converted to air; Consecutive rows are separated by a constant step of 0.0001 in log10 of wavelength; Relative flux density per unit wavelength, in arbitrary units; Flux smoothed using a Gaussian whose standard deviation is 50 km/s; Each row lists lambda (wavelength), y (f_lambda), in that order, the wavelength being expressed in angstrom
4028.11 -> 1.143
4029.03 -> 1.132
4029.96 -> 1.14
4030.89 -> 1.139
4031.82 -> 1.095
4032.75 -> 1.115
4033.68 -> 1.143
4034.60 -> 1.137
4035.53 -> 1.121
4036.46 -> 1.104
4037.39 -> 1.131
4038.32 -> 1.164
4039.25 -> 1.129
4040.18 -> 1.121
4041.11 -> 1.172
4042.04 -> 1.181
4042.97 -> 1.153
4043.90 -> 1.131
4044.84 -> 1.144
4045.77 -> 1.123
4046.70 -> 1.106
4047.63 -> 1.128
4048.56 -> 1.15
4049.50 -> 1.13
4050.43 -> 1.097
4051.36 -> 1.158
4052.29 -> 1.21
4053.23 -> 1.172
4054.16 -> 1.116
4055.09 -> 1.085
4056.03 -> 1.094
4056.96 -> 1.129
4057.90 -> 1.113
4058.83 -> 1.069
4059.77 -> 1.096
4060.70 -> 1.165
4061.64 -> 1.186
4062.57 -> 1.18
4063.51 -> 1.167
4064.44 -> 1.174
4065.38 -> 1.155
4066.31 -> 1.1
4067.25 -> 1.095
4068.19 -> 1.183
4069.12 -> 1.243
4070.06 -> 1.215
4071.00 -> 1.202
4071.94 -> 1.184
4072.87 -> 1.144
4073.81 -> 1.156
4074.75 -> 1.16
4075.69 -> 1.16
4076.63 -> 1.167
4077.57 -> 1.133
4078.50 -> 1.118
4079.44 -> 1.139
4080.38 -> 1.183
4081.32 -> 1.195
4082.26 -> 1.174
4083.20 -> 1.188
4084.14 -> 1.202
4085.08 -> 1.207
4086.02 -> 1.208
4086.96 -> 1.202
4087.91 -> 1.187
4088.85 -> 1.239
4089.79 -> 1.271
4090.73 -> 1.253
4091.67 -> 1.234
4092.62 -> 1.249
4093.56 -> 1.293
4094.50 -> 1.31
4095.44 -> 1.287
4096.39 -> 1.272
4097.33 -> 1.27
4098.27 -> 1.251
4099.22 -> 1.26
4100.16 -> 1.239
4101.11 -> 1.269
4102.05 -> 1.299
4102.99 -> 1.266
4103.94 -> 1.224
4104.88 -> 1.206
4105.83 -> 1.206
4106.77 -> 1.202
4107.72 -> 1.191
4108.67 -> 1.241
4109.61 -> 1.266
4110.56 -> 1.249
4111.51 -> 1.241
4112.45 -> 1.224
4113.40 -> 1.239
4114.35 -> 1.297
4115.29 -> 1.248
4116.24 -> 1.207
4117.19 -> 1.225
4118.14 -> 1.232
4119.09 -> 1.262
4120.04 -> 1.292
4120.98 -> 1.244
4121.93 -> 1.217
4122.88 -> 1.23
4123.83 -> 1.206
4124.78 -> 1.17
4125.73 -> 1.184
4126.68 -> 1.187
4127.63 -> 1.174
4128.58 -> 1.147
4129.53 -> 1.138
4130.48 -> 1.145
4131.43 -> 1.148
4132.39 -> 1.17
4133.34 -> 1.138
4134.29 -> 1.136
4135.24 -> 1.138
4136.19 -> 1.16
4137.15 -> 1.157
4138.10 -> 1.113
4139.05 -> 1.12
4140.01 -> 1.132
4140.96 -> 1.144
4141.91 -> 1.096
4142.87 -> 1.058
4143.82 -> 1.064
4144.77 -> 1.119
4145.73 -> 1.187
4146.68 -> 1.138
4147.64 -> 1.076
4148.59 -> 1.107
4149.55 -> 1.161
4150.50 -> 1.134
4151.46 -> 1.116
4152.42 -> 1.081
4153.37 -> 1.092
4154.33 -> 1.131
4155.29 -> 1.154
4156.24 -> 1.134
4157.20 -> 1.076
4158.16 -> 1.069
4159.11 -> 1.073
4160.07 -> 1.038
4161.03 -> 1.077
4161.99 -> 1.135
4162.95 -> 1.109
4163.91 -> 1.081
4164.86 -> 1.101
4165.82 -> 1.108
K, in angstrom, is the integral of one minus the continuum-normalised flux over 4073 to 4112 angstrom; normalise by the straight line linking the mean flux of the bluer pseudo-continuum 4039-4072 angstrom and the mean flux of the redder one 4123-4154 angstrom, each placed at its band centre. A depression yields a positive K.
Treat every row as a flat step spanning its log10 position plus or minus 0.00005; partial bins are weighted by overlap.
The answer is -2.7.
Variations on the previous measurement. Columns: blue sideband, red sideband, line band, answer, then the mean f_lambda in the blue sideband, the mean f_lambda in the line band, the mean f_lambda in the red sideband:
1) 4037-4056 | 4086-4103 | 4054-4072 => 0.5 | 1.14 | 1.15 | 1.26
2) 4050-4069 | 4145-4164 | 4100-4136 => -2.9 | 1.14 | 1.21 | 1.11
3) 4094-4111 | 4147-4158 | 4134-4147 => 0.2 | 1.25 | 1.13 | 1.11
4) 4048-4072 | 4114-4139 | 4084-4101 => -1.2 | 1.15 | 1.25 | 1.19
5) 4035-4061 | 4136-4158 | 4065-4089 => -1.0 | 1.13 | 1.17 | 1.12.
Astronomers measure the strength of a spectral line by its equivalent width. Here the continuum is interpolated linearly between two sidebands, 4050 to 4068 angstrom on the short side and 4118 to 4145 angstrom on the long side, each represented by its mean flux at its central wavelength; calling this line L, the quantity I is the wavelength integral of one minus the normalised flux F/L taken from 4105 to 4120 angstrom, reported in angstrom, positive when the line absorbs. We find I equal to -1.0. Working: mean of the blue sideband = 1.14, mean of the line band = 1.24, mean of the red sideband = 1.16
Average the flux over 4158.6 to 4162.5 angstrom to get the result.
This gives 1.08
